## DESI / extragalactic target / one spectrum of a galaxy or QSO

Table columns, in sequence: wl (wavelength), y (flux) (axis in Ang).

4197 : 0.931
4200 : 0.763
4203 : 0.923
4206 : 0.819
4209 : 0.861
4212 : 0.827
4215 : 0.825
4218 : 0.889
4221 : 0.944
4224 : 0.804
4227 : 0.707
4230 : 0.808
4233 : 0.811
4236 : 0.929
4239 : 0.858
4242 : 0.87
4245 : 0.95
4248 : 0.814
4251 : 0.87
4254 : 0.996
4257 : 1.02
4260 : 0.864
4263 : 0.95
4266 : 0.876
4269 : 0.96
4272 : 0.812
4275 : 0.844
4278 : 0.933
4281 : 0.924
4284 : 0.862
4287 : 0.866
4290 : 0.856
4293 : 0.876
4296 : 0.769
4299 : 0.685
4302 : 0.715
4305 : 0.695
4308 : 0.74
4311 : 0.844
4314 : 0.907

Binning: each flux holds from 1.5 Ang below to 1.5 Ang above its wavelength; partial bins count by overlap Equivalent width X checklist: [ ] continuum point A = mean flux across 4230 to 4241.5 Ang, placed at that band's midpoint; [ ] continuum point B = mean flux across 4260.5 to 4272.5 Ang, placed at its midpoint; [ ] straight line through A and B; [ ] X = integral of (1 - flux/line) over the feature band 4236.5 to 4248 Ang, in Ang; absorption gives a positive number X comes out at -0.2 Ang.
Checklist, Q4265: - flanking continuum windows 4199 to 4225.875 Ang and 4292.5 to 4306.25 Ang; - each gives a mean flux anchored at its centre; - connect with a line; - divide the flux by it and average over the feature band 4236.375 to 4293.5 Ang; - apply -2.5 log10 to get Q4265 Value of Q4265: -0.15 mag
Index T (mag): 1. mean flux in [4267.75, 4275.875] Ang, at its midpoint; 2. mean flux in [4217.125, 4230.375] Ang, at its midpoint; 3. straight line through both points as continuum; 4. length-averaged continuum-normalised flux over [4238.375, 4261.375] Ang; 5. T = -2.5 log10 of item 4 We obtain -0.07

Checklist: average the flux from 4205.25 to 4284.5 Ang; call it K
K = 0.876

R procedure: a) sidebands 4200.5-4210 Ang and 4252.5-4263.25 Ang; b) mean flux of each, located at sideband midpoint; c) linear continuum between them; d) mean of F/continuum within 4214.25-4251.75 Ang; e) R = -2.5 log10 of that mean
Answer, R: 0.07 mag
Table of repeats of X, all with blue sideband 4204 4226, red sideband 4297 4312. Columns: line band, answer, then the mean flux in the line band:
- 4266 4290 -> -3.60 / 0.883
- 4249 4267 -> -3.02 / 0.928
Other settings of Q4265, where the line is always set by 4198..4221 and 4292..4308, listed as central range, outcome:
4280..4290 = -0.15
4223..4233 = 0.07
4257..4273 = -0.16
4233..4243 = -0.07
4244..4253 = -0.10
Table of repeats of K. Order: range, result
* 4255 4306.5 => 0.855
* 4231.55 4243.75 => 0.869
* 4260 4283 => 0.897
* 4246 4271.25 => 0.916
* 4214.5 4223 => 0.888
